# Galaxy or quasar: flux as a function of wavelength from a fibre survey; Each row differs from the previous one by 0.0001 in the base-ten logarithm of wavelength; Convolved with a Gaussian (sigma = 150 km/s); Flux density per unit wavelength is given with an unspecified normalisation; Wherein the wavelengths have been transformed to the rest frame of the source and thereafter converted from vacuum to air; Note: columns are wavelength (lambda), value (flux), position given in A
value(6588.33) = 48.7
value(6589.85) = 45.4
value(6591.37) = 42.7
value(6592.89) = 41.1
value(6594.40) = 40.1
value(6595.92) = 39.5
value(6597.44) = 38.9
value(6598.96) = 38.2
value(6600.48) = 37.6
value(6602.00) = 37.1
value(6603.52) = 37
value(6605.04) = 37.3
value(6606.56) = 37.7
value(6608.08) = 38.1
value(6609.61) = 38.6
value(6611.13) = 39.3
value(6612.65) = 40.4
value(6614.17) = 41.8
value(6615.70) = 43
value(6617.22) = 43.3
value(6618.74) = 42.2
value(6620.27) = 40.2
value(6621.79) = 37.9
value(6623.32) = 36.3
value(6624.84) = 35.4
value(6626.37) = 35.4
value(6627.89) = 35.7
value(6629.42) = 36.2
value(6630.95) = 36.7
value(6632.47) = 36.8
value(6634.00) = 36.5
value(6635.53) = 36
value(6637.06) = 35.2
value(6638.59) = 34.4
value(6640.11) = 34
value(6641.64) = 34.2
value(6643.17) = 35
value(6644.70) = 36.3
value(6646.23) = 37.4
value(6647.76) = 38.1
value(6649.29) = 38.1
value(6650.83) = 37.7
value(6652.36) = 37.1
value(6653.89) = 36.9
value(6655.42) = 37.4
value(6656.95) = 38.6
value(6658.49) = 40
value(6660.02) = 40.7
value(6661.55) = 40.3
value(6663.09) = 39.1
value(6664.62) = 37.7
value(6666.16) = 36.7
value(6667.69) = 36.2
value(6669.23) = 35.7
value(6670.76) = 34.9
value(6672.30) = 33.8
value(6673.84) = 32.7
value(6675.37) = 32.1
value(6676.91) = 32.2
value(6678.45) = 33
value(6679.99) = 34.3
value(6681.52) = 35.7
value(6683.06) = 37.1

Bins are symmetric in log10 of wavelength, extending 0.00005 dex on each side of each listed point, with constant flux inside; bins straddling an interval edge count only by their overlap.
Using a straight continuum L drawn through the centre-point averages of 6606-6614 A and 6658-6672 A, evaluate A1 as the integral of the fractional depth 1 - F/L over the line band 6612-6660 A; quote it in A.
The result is 1.1 A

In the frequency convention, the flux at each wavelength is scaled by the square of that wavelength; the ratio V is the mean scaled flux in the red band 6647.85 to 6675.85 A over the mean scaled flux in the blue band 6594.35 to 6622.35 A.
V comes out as 0.96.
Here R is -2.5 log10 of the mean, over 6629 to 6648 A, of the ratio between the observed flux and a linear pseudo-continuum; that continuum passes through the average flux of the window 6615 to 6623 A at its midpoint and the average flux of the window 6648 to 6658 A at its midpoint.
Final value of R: 0.09 mag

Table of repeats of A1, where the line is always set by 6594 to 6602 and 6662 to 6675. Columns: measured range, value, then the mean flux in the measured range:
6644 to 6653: -0.2 A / 37.4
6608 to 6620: -0.9 A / 40.9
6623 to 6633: 0.4 A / 36.1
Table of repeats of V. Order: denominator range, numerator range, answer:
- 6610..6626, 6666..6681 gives 0.87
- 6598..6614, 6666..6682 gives 0.91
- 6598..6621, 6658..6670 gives 0.99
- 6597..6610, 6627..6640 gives 0.96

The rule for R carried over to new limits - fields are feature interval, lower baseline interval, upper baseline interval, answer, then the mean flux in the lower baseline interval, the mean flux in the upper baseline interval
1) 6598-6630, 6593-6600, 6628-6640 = -0.02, 39.3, 35.8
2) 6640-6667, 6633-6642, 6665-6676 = -0.08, 35.1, 34.7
